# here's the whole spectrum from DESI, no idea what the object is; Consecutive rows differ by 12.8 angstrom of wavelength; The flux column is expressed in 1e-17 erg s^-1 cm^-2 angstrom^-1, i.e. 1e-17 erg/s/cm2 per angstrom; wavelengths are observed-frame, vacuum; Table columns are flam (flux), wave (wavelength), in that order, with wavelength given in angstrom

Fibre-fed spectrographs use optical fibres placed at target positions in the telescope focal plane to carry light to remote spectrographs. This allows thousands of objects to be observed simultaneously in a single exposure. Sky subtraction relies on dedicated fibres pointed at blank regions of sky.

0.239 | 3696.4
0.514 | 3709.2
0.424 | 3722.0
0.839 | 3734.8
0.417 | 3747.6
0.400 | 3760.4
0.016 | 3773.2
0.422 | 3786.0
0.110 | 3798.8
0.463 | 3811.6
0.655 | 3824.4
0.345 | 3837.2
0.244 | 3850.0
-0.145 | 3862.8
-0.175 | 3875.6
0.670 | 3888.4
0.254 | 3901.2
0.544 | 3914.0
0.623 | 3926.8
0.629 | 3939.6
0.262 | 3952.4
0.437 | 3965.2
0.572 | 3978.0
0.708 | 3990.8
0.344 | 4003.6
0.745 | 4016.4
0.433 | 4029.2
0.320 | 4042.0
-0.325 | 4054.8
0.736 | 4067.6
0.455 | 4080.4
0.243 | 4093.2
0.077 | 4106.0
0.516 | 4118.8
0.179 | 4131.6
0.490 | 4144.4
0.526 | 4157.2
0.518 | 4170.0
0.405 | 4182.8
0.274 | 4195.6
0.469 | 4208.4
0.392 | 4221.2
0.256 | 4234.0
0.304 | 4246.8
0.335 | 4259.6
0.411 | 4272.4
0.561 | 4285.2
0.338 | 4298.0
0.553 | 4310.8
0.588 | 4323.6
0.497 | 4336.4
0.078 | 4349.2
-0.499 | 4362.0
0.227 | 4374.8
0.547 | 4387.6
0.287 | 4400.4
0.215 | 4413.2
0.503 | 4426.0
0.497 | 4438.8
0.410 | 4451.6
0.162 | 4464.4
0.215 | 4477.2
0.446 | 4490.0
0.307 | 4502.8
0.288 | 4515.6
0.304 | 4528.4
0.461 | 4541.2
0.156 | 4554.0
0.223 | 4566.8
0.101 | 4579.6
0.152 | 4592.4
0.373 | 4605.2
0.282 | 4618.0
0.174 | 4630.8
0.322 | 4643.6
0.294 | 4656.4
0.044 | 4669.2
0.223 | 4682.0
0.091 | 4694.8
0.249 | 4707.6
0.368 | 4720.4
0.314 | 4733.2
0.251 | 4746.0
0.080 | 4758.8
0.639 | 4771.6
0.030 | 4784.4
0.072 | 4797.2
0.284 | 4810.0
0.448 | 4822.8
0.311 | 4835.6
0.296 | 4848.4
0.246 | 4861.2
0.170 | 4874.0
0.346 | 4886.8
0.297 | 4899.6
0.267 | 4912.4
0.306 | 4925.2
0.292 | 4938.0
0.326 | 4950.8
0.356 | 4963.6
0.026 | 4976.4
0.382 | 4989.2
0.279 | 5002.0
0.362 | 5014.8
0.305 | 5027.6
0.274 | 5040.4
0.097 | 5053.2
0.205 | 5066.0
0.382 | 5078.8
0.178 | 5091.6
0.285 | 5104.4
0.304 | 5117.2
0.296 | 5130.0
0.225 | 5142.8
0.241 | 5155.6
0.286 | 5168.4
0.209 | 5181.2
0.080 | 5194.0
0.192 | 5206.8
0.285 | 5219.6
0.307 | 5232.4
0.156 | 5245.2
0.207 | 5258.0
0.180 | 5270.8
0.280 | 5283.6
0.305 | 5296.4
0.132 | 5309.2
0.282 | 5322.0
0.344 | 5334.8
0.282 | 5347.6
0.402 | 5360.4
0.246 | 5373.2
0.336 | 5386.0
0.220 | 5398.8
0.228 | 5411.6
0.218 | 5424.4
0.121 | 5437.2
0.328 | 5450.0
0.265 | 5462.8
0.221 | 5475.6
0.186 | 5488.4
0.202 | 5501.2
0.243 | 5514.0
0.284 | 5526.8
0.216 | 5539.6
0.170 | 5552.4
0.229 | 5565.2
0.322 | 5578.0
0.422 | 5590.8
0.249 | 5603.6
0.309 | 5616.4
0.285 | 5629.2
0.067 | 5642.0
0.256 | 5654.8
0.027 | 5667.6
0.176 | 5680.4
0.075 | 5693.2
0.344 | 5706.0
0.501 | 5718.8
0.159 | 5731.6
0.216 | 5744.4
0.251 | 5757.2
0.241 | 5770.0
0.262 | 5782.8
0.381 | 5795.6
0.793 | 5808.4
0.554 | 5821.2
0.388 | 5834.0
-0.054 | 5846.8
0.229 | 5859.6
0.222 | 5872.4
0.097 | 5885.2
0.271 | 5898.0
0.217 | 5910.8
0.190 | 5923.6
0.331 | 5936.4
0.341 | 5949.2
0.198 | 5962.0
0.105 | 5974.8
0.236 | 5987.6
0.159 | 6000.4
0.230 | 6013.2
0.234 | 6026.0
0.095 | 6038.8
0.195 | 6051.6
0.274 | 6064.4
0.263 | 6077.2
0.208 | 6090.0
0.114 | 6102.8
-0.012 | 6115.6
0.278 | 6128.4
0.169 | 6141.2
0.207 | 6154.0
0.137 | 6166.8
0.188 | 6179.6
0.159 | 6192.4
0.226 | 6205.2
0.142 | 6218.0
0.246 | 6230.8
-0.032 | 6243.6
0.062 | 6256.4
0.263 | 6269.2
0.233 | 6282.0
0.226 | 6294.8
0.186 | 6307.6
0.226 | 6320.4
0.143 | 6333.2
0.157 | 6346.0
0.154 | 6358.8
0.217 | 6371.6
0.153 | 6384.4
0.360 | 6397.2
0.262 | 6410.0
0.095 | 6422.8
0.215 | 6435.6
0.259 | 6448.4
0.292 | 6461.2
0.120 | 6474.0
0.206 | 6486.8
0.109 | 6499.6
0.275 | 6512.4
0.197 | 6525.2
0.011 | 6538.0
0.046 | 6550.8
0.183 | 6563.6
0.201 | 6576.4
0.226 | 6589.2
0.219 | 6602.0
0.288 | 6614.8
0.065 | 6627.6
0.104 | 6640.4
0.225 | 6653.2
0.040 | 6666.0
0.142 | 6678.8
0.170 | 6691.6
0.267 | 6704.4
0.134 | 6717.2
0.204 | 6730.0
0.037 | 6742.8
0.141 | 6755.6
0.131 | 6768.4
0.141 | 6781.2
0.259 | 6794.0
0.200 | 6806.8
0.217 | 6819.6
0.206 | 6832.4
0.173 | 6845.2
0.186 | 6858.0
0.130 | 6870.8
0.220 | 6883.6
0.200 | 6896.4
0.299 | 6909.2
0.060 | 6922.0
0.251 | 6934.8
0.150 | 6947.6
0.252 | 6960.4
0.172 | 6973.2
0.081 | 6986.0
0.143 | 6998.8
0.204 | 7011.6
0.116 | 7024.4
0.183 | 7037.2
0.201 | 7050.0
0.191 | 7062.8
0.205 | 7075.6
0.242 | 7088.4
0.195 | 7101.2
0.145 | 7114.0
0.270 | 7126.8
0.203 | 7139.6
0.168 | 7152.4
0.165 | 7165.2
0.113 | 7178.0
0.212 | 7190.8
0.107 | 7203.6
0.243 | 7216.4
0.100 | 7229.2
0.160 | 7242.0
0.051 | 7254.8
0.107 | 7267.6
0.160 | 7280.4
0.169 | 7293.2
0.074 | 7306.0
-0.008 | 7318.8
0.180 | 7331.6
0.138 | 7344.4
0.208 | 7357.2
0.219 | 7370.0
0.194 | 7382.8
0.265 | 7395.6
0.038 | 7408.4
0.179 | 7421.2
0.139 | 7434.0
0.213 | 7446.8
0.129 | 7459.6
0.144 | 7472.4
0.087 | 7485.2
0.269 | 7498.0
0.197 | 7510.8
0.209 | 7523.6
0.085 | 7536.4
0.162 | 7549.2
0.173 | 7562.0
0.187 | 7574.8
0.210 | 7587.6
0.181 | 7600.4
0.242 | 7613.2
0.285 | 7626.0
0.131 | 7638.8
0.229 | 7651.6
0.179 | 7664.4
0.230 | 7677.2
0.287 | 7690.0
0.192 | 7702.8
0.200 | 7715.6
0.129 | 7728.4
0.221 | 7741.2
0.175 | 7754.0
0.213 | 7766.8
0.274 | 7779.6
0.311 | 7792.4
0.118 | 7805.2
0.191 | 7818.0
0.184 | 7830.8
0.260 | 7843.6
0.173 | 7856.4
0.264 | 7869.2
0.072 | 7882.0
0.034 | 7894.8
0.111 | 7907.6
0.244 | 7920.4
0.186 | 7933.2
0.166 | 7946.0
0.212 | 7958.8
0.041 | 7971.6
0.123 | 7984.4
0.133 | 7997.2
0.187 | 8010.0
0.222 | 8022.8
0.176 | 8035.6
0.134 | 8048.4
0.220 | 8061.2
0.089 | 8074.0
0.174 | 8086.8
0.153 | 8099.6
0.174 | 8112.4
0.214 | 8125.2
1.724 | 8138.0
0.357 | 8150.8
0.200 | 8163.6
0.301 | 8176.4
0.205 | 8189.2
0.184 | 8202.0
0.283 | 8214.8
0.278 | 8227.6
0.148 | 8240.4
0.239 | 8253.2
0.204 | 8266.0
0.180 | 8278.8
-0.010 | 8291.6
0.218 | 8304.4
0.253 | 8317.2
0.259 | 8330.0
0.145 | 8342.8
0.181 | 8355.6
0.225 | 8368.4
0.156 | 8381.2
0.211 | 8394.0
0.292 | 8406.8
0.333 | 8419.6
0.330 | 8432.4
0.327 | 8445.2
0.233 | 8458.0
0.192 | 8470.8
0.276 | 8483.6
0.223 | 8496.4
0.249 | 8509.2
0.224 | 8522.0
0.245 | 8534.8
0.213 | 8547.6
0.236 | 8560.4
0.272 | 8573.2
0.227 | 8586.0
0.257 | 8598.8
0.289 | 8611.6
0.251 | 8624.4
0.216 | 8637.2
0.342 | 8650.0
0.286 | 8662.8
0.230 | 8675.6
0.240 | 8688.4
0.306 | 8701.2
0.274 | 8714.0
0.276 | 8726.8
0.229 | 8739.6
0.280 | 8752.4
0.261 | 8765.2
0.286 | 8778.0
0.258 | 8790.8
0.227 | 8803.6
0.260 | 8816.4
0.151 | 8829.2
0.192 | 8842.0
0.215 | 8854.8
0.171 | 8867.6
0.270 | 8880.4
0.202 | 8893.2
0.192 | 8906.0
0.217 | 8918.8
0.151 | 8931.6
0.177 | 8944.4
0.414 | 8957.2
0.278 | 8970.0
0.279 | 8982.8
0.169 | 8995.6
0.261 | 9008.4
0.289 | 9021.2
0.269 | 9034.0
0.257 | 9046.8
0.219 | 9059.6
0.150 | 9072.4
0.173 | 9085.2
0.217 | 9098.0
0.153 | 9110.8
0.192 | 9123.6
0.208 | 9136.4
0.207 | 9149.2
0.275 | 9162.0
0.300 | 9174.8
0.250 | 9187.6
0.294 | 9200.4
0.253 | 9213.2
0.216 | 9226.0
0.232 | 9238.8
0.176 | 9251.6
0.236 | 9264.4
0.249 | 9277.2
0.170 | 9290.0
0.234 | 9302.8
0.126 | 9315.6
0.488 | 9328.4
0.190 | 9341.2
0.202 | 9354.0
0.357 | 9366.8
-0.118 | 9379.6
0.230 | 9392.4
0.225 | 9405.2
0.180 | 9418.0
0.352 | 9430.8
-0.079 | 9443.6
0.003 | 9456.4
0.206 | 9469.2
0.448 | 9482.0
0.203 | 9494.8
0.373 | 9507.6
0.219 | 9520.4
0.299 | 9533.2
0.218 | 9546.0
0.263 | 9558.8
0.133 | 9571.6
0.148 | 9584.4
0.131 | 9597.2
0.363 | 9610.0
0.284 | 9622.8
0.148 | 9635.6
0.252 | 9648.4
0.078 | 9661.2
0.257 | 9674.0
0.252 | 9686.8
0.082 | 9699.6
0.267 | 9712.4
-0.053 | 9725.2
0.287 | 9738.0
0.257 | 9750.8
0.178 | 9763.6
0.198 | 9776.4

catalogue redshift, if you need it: 1.183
